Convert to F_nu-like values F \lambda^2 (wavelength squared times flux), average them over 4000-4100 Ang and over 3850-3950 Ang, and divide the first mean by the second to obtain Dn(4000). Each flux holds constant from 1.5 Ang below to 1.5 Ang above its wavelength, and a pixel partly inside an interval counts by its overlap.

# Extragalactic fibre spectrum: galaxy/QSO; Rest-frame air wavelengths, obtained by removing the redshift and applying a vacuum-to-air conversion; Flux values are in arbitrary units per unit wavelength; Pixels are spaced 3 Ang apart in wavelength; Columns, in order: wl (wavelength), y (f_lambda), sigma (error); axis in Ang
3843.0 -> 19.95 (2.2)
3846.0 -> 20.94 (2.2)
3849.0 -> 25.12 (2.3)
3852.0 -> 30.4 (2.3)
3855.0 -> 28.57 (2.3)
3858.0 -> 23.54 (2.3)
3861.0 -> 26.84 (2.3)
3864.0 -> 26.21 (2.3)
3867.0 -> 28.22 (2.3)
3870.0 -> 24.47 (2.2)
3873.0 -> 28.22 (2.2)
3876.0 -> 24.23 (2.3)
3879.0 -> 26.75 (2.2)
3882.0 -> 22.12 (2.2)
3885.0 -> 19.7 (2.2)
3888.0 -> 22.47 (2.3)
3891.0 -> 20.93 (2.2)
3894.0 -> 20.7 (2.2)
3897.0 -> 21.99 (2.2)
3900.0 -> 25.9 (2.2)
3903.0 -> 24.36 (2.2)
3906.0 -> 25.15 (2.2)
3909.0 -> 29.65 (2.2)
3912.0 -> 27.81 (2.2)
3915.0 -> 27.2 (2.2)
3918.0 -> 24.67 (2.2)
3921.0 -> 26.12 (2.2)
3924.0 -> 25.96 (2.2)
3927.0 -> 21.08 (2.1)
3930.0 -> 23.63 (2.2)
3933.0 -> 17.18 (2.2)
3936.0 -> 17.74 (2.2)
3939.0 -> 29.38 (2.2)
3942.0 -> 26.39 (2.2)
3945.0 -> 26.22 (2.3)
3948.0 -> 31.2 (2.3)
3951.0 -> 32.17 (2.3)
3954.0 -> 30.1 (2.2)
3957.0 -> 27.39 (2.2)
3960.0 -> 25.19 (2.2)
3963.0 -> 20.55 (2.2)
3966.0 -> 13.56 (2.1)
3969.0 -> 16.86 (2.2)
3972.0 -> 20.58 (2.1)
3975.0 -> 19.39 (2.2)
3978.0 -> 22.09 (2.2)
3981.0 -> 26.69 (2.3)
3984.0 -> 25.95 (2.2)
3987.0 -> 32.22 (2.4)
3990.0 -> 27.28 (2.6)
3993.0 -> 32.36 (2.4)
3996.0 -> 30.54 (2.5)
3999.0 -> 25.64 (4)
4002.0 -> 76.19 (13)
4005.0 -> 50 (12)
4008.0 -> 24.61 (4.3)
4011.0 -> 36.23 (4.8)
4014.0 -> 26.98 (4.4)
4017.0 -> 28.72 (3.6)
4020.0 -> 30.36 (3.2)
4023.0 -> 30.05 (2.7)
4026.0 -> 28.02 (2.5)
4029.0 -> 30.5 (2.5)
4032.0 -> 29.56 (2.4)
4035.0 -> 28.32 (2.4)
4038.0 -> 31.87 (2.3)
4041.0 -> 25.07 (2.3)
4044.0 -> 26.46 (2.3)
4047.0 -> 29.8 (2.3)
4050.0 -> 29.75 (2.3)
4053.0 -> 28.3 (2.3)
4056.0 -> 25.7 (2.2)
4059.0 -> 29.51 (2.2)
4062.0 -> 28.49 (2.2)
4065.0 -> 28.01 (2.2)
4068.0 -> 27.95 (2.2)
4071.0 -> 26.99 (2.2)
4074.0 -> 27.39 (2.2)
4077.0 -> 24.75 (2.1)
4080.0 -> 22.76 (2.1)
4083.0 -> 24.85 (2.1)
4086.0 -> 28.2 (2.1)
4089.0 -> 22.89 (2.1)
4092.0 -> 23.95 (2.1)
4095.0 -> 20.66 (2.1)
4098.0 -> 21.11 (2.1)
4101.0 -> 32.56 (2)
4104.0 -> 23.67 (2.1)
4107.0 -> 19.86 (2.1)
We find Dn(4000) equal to 1.27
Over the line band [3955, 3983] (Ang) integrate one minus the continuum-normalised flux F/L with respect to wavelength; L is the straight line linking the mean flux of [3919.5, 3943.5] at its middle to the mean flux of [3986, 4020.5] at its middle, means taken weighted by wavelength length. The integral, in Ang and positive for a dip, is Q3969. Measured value 7.5 Ang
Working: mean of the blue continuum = 23.4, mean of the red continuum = 35.3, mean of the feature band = 21.6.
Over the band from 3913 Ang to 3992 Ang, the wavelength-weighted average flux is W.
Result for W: 24.6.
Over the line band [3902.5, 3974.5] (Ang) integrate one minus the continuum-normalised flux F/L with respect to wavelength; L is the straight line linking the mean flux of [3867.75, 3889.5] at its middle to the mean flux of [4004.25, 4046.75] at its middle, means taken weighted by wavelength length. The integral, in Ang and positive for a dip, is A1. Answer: 5.38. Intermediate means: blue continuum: 24.1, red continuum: 30.1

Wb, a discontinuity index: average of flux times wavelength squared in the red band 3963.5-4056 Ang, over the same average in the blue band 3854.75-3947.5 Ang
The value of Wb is 1.26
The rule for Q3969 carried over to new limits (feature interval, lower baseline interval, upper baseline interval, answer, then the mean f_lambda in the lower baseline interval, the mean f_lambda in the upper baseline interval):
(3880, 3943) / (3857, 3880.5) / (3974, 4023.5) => 9.6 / 26.1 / 32.2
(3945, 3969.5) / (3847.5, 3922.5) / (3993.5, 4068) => 2.8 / 25.3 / 31.5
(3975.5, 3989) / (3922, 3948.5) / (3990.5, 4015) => 3.0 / 24.1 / 37.6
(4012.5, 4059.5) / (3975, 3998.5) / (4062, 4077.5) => -2.2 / 27.5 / 27.3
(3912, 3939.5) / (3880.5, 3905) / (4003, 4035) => 1.2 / 22.3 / 32.1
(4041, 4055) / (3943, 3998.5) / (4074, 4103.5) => -1.7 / 25.6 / 24.7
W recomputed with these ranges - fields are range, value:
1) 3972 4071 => 30.2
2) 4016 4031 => 29.6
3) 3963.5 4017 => 29.6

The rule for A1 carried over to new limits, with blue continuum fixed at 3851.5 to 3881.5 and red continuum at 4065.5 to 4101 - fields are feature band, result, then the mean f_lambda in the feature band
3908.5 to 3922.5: -0.4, 26.9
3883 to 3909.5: 3.1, 23.2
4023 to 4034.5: -1.8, 29.4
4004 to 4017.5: -3.9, 33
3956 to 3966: 1.3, 22.6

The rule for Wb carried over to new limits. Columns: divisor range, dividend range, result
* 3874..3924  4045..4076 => 1.25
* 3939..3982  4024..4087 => 1.20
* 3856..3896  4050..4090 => 1.22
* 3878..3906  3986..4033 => 1.57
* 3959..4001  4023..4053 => 1.20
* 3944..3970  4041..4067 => 1.18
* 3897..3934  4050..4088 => 1.17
